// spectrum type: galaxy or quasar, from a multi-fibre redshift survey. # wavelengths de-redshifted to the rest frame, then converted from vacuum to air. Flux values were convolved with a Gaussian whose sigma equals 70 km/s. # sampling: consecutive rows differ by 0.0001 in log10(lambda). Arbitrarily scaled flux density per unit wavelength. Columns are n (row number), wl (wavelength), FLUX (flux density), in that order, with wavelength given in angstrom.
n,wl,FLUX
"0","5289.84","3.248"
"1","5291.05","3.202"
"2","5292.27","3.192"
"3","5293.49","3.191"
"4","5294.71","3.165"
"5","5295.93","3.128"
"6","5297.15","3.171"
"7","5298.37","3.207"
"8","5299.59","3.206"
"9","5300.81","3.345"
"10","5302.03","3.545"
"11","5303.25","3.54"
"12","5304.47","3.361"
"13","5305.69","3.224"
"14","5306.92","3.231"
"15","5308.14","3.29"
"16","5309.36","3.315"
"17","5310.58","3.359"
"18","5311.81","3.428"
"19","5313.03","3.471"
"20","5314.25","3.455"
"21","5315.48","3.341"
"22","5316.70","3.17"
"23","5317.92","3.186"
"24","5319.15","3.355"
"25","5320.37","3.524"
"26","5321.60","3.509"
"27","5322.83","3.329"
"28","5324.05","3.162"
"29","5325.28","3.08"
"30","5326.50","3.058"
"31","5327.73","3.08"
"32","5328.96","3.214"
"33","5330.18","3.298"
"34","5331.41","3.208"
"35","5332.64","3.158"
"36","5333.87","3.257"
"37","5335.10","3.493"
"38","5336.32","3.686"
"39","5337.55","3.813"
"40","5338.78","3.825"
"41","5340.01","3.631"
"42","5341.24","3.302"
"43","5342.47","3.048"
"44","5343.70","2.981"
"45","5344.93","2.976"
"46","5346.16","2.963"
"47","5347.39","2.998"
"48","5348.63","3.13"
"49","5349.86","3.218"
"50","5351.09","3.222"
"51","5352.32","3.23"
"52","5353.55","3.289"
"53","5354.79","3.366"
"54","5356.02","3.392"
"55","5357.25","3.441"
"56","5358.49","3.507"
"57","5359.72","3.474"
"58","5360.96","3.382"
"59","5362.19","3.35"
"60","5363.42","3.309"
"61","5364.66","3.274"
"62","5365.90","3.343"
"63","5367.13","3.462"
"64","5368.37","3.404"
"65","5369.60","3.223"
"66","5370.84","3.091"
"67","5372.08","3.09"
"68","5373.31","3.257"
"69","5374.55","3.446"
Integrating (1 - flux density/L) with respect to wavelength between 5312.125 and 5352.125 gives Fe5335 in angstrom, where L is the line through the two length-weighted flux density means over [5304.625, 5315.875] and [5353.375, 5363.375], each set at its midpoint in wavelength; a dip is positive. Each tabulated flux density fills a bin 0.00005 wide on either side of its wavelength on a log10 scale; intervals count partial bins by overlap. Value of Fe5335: 0.99 angstrom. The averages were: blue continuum 3.34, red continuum 3.4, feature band 3.29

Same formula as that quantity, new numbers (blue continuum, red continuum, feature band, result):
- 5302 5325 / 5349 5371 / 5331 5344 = -0.3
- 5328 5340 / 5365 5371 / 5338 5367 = 0.7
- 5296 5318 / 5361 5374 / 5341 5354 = 0.7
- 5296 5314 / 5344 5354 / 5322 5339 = -0.6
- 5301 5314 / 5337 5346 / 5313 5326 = 0.2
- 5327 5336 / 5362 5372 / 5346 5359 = 0.1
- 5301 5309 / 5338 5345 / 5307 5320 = 0.1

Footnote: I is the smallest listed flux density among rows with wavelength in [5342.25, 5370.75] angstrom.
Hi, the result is 2.963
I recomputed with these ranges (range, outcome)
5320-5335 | 3.058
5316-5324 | 3.17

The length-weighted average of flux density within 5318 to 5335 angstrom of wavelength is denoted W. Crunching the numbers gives 3.25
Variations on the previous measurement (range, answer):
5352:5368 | 3.37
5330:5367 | 3.32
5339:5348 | 3.16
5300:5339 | 3.35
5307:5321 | 3.35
